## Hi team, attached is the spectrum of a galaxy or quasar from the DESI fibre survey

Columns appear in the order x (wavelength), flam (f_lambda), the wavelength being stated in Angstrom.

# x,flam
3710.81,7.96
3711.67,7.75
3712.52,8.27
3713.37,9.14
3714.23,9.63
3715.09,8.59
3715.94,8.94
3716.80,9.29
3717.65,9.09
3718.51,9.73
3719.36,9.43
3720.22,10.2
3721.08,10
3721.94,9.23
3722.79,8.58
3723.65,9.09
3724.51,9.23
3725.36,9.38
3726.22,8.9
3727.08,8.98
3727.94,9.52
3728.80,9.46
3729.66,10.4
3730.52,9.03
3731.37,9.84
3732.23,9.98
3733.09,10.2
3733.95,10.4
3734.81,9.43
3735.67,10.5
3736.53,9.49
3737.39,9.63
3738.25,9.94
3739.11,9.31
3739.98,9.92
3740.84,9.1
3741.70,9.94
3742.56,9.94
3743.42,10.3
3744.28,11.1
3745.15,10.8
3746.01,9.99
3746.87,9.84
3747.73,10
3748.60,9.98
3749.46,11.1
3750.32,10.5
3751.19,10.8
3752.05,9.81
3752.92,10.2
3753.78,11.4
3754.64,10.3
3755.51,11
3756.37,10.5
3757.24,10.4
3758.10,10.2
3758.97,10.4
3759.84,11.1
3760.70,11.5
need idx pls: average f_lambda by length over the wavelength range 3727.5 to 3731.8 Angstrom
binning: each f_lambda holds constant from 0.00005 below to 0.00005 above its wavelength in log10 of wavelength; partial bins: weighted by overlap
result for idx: 9.66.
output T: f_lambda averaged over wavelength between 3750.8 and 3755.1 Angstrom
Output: 10.5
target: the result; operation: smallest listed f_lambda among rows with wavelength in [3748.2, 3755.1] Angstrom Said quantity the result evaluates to 9.81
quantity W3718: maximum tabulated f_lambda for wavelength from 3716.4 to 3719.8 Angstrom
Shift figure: 9.73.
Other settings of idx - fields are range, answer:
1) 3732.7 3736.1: 10.1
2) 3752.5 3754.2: 10.8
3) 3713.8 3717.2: 9.1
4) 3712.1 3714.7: 8.99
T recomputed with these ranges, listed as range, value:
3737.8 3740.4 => 9.69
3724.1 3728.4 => 9.2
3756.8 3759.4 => 10.3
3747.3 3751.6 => 10.5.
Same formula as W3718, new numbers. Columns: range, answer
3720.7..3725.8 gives 10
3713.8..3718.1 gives 9.63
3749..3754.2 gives 11.4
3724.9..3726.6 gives 9.38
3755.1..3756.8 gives 11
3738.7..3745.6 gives 11.1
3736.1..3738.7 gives 9.94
